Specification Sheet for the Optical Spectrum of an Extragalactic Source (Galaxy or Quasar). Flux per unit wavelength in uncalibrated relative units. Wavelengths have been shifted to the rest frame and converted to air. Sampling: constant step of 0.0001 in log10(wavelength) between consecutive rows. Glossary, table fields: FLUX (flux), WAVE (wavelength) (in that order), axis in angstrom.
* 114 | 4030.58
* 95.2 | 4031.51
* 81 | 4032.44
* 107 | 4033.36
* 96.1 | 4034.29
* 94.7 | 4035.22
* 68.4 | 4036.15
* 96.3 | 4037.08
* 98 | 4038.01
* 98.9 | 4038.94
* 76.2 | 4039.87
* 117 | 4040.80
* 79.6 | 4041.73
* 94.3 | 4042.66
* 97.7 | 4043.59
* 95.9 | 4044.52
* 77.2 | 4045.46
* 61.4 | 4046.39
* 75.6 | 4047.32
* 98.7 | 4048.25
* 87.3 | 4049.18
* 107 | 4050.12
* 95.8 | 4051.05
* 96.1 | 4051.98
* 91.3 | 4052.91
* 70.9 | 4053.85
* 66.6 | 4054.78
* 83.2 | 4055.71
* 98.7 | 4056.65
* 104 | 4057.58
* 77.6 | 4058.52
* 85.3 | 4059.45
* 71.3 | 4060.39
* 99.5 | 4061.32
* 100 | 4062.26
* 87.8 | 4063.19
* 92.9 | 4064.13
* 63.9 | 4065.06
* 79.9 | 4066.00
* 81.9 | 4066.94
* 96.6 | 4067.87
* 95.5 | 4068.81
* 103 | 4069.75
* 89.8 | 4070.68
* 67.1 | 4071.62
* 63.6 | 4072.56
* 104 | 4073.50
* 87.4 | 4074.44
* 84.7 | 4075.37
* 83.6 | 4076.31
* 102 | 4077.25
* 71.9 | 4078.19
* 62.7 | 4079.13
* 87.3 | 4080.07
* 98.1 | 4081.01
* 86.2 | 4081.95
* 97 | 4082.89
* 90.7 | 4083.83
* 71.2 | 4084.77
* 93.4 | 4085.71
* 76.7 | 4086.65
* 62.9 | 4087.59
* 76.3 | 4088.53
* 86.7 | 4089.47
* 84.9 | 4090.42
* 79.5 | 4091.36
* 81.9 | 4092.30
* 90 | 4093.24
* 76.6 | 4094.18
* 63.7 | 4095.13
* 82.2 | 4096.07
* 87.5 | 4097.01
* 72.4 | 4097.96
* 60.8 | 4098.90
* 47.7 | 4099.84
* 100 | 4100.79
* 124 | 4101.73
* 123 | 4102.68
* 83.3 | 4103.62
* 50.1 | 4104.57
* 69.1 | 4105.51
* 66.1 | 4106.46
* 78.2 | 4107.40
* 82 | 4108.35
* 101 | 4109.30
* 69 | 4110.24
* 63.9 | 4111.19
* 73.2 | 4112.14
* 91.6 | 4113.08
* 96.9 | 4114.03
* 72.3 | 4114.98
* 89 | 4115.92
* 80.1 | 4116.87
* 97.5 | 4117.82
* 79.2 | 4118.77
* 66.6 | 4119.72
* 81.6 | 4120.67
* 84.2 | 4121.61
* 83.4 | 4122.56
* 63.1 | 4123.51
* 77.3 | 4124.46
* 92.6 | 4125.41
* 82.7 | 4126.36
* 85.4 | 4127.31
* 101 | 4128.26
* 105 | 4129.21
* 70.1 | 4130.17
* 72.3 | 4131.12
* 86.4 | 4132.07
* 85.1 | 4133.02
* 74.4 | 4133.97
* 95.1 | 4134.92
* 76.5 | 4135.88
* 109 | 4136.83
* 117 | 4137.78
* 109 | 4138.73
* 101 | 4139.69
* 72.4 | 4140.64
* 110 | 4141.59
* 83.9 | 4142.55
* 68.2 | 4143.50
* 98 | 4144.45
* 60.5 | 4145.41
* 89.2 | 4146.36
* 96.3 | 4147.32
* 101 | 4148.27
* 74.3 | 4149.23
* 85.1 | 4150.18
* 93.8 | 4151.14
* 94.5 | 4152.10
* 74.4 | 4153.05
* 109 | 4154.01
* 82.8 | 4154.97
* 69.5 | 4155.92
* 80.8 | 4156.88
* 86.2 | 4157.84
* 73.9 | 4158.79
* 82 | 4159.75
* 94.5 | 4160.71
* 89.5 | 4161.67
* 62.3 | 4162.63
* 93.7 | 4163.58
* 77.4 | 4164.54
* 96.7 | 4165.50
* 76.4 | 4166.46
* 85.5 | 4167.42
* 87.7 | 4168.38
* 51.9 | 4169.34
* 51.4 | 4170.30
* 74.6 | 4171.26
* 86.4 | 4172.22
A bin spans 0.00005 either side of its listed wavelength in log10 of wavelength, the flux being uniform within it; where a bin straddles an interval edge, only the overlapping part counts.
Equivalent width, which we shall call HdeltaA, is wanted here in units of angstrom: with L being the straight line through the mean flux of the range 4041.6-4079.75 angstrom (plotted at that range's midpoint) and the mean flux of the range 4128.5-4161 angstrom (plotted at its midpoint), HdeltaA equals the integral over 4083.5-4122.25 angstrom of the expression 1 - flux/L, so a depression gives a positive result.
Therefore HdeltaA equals 2.83 angstrom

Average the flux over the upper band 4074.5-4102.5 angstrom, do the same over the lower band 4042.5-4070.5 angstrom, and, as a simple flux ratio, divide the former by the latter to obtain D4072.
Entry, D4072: 0.94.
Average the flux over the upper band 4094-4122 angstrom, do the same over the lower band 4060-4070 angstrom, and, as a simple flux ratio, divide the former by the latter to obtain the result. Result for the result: 0.91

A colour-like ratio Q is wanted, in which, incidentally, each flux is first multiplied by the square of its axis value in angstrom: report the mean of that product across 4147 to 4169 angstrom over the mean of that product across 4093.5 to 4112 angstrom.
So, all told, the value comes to 1.11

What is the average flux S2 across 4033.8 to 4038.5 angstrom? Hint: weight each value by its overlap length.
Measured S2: 90.8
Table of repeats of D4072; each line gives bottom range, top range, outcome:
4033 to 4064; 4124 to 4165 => 0.97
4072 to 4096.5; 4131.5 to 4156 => 1.08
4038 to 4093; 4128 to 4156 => 1.03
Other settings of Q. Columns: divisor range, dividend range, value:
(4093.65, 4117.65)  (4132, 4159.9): 1.12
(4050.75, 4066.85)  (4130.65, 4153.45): 1.07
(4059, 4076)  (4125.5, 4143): 1.09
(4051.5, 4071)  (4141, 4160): 1.02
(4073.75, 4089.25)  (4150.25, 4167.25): 1.05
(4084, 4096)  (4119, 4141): 1.12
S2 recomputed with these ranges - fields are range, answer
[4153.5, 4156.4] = 86.9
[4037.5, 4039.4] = 98.4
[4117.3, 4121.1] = 81.1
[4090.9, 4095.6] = 78.4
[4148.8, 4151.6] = 84.6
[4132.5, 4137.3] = 88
